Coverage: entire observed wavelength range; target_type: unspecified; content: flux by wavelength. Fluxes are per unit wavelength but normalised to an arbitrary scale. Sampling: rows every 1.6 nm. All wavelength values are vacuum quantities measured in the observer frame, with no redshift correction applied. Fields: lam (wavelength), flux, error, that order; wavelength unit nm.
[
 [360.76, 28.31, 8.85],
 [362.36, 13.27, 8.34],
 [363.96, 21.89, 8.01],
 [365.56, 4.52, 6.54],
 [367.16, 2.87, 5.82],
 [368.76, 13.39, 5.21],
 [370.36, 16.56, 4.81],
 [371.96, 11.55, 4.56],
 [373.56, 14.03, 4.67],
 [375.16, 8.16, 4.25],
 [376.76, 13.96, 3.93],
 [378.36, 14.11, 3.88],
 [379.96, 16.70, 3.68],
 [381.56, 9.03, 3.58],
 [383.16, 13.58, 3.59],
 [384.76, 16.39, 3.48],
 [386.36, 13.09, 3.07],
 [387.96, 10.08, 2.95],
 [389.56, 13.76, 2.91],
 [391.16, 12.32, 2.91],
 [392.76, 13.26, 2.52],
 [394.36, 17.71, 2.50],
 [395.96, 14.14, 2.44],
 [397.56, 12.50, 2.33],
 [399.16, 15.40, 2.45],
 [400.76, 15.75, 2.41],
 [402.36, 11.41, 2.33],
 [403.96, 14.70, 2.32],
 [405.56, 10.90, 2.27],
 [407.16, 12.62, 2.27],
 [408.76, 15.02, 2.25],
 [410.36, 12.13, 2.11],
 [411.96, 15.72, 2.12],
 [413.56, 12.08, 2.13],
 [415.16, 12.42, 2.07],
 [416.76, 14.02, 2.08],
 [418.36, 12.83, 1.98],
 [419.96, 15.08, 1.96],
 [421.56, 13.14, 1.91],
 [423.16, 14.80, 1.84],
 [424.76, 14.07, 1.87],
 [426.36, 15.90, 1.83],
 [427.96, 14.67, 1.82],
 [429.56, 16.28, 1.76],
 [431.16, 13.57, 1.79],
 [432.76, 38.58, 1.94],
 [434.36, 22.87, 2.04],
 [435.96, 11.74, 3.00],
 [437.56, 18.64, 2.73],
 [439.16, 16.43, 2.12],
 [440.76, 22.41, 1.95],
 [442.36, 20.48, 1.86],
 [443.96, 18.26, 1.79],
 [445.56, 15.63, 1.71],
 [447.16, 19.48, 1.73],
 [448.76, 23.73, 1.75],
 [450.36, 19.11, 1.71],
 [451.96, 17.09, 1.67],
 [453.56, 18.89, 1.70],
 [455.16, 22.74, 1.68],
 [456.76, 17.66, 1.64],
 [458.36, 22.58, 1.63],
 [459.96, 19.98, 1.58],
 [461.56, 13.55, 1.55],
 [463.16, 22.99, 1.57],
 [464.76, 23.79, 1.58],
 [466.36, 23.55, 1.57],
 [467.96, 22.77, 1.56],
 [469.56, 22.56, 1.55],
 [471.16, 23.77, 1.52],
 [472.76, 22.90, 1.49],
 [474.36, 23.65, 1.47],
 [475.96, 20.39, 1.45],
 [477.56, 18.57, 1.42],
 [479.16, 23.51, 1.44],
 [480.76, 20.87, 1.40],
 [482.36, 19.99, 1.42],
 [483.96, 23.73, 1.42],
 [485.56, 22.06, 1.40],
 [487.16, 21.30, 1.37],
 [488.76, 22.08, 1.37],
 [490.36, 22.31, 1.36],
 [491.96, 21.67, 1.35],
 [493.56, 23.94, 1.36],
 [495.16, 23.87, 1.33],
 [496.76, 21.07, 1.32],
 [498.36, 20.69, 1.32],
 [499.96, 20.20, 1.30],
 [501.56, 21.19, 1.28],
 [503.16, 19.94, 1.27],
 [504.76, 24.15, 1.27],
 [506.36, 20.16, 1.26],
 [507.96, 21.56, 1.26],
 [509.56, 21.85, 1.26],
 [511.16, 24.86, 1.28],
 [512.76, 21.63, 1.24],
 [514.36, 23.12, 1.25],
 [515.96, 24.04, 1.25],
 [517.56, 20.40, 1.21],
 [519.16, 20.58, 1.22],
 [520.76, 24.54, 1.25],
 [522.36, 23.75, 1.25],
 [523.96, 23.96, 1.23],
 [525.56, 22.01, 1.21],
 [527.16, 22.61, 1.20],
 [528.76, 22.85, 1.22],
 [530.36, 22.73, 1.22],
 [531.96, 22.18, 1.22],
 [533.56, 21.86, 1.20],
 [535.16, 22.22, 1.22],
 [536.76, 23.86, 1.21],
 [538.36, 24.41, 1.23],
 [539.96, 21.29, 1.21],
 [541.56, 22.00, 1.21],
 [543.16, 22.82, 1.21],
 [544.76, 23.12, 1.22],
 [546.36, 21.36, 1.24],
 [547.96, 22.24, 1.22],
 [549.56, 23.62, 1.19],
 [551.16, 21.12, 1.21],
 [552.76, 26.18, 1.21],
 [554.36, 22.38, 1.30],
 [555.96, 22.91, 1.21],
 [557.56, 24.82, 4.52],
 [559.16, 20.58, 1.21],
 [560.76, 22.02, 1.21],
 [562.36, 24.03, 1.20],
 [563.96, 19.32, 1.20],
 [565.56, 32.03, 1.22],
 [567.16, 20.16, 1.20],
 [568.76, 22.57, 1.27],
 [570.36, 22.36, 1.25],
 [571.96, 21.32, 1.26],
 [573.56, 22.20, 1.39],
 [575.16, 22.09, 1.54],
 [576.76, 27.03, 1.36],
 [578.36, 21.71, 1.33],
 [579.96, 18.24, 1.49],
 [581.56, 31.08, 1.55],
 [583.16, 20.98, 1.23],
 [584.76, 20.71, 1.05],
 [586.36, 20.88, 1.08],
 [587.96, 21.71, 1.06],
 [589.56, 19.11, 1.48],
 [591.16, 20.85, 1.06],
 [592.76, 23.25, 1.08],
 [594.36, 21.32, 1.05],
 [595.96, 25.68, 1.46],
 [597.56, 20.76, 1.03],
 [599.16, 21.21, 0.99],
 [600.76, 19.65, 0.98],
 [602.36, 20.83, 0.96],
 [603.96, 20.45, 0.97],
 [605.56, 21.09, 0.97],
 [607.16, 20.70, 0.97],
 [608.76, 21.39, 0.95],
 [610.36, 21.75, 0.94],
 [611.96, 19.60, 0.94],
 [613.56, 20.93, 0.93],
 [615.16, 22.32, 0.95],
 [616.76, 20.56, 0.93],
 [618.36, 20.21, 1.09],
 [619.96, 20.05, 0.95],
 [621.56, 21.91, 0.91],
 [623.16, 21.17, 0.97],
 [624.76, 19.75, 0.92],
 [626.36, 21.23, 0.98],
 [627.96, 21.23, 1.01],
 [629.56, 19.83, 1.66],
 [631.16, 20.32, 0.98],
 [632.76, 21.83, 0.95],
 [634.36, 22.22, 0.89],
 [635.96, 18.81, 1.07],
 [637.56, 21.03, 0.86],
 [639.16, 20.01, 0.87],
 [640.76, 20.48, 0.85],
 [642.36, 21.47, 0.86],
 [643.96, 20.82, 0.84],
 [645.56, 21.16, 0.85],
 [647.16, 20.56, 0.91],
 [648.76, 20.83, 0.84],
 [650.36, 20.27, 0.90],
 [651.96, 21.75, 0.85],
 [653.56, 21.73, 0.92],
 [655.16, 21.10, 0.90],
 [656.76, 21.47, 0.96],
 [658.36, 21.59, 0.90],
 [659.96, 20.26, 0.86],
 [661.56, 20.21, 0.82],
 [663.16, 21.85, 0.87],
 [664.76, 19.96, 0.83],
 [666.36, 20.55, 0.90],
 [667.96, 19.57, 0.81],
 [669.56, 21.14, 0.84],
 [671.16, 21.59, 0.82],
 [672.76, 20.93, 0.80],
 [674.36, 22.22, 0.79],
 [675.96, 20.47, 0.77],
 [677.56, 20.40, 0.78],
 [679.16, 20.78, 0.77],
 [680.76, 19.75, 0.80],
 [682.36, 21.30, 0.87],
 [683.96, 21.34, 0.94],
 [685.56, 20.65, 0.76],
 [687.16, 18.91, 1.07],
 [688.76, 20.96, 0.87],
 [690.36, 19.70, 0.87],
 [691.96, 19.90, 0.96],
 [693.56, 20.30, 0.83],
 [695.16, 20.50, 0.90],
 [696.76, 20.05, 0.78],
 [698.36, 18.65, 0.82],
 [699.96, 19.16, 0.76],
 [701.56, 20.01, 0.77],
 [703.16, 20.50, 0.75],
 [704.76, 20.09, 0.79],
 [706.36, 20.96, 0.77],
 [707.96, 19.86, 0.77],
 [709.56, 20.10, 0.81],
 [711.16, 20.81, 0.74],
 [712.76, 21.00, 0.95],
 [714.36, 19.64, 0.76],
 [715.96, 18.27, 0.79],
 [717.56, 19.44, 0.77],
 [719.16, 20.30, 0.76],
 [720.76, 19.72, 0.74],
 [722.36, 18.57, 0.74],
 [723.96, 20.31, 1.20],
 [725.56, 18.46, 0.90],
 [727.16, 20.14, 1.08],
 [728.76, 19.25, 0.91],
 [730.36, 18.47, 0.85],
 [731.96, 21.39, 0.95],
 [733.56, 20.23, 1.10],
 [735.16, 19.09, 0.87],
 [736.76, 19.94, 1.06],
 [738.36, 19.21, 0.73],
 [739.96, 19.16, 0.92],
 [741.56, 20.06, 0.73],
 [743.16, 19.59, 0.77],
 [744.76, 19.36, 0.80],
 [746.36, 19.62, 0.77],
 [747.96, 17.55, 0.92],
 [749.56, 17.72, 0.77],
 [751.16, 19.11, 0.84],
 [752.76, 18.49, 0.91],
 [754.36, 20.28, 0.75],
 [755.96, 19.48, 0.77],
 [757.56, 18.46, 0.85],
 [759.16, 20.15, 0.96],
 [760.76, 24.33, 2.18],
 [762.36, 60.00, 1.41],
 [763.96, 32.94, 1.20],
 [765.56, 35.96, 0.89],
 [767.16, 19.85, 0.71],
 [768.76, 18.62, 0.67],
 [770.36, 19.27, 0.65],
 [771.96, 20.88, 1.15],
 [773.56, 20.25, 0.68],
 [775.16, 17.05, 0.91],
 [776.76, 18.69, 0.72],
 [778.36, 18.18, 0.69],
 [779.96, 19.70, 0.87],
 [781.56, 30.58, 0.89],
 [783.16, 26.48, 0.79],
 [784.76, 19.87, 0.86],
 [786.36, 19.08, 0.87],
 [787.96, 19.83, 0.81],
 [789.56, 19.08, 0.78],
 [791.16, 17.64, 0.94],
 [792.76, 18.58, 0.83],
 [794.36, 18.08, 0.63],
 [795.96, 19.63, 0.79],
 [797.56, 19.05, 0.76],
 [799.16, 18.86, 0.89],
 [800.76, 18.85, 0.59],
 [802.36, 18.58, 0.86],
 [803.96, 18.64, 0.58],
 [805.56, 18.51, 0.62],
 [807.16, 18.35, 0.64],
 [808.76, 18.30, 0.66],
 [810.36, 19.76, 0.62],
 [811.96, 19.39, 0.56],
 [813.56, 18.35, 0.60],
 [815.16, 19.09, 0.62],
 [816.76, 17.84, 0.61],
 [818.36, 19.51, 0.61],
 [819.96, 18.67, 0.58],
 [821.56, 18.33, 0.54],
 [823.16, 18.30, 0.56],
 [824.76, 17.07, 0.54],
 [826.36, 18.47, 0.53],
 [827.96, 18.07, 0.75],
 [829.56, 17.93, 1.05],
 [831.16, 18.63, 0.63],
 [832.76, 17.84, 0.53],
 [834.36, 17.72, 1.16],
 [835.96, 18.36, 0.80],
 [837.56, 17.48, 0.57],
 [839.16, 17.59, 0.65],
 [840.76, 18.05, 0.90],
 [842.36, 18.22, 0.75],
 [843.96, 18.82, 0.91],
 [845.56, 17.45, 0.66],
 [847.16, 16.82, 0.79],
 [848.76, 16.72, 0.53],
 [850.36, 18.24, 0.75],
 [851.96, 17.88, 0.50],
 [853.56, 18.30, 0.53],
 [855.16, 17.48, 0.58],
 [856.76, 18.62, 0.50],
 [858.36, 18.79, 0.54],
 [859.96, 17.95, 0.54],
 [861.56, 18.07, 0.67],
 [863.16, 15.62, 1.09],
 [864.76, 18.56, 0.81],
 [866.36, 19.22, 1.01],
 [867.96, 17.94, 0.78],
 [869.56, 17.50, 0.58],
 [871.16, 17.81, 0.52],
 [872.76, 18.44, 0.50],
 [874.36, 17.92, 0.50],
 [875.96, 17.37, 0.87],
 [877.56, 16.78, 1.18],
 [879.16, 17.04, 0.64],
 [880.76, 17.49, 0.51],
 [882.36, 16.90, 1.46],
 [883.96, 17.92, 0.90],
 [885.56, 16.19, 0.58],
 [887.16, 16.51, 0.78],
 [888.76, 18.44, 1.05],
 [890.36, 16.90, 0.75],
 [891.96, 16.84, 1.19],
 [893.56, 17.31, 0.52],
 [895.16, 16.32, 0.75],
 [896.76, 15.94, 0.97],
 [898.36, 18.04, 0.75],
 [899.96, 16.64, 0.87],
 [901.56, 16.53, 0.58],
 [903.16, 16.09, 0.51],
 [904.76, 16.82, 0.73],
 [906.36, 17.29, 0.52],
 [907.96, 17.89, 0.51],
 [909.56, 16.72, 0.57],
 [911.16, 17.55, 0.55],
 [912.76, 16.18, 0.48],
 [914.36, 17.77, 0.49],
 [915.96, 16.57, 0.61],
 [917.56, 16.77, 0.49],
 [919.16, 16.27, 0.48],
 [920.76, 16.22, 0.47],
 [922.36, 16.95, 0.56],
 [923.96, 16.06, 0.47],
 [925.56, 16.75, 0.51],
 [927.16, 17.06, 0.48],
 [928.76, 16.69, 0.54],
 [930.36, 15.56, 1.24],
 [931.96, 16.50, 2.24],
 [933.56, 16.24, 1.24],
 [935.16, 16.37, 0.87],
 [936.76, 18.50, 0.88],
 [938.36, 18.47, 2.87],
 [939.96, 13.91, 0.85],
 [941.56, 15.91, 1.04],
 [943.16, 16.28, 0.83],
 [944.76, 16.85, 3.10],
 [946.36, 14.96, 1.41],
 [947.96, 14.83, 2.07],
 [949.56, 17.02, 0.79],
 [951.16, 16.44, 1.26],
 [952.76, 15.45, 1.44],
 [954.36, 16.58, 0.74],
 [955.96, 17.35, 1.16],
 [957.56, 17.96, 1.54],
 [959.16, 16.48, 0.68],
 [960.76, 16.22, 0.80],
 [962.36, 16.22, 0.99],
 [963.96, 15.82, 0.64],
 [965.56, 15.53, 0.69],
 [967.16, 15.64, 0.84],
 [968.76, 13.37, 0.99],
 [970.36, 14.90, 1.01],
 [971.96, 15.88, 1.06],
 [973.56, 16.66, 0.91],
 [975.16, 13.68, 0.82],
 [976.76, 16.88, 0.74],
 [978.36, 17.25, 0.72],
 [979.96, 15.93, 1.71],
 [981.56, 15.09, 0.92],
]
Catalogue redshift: 0.16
